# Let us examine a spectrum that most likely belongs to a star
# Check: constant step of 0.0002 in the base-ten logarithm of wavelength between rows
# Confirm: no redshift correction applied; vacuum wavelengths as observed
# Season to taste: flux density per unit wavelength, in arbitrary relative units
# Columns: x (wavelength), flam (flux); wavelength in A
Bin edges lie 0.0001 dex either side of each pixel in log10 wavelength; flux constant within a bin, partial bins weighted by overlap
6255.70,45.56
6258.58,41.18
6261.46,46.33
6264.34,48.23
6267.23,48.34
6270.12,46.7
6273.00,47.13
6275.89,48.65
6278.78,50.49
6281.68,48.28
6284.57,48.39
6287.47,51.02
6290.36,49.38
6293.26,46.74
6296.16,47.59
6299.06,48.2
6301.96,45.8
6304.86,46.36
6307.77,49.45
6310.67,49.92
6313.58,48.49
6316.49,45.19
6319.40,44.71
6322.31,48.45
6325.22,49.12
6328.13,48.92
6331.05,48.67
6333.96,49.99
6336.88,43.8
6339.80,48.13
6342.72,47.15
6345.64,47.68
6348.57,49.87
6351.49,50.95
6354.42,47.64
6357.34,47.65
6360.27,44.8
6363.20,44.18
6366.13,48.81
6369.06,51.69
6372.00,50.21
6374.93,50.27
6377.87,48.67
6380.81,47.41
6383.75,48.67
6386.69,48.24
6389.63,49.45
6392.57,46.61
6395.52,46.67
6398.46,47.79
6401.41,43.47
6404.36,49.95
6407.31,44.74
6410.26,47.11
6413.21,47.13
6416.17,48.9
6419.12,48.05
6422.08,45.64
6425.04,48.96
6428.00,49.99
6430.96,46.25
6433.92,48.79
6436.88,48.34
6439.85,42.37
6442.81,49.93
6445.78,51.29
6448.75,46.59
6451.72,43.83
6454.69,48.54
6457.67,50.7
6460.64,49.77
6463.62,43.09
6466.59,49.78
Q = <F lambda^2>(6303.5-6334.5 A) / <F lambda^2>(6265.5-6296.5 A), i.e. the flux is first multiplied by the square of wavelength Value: 1.00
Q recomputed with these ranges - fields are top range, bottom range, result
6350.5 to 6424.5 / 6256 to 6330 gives 1.03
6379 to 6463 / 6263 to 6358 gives 1.03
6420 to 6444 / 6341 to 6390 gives 1.00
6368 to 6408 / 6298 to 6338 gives 1.03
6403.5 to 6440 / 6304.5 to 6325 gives 1.03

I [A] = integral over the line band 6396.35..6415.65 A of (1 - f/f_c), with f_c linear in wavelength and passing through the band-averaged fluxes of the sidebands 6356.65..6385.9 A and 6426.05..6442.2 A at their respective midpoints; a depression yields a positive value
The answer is 0.4 A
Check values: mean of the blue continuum 48.2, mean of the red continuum 47.4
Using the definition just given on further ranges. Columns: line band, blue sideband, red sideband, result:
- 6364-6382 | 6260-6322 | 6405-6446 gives -0.6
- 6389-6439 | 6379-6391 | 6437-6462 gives 0.8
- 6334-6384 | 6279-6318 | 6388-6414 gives -0.7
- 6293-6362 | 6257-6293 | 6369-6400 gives 0.6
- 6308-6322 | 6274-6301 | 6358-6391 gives 0.3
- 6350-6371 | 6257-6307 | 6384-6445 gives -0.2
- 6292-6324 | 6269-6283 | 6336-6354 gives 0.5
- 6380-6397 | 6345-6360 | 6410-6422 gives 0.0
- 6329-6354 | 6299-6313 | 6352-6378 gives -0.1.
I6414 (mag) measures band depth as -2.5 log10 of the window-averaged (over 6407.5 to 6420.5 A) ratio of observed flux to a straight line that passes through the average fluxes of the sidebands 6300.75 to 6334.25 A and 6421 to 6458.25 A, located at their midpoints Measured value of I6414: 0.01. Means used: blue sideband 47.9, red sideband 47.7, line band 47.5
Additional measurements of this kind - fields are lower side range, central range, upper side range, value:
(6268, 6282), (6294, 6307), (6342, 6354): 0.03 mag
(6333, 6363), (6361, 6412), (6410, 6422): -0.01 mag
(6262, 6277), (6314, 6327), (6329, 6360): 0.02 mag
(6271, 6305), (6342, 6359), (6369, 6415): -0.01 mag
